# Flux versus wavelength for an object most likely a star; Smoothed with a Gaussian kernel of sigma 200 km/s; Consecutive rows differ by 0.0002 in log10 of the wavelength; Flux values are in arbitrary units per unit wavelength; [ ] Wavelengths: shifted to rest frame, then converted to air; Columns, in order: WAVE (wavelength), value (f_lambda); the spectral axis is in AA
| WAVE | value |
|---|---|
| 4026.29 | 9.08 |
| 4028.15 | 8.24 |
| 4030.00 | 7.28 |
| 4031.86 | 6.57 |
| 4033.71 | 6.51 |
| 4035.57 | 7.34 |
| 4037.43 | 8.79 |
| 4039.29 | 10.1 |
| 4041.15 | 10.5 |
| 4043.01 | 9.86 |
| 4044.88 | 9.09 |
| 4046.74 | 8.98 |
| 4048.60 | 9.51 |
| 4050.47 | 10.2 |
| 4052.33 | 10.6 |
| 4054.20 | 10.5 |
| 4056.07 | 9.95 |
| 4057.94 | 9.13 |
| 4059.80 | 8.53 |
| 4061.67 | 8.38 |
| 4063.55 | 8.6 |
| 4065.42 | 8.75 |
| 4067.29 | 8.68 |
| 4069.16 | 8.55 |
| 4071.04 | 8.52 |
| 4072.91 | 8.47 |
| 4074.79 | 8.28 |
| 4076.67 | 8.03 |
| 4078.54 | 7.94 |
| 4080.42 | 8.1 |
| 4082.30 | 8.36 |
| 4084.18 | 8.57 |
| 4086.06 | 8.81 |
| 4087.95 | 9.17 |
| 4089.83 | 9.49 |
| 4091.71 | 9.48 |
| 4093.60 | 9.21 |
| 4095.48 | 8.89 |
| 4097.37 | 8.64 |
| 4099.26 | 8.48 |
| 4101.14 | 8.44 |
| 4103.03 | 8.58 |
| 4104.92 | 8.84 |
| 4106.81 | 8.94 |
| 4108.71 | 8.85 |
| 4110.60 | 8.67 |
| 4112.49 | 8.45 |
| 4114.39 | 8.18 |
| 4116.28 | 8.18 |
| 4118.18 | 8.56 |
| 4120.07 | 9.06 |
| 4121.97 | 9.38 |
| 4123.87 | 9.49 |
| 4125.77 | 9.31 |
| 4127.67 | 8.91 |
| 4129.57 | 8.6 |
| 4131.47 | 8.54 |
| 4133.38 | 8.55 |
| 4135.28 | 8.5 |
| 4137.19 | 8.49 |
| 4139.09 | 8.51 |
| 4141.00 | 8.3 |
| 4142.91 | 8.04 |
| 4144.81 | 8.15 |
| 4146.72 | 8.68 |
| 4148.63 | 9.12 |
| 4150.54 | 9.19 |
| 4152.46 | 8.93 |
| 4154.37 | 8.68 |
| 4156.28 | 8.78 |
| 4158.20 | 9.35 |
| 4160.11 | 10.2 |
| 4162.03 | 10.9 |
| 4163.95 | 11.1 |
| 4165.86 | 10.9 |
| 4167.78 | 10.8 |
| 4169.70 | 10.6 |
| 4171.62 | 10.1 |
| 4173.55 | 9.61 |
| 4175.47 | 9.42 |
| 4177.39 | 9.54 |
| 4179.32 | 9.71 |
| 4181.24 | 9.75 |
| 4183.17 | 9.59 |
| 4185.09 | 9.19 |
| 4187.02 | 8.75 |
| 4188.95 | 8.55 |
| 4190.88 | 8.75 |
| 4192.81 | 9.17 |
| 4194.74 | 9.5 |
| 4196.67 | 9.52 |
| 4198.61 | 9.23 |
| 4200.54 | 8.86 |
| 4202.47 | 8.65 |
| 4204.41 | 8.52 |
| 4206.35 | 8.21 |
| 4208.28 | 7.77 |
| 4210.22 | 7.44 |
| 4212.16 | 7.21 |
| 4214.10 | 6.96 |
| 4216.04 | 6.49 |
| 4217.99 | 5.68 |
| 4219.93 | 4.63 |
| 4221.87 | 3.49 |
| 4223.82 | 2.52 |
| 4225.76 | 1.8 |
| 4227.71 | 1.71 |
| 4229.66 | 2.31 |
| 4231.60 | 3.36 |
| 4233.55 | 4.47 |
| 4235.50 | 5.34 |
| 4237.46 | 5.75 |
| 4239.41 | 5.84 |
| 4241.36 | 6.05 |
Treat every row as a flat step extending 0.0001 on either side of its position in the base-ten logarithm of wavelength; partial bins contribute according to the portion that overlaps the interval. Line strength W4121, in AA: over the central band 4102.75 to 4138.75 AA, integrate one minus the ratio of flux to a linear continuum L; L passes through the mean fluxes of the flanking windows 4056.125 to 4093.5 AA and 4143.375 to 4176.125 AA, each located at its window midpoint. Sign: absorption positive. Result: 1.8 AA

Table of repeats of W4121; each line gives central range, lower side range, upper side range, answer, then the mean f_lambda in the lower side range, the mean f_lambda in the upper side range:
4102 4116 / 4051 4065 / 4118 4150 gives 0.51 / 9.38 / 8.73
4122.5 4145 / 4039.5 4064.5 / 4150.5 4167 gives 2.56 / 9.54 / 9.82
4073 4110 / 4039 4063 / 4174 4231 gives 1.27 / 9.61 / 7.33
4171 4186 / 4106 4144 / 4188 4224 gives -3.19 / 8.67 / 7.53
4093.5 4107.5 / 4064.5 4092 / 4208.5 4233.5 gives -1.33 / 8.59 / 4.56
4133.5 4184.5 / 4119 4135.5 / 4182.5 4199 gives -2.08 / 8.94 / 9.13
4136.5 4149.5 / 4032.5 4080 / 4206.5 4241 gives -3.01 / 8.93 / 4.97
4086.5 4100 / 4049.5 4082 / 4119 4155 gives -0.33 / 8.88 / 8.76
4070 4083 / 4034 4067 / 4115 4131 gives 1.28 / 9.27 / 8.91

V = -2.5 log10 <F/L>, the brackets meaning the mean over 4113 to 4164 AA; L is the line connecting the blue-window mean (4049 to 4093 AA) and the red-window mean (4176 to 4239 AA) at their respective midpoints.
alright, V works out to -0.13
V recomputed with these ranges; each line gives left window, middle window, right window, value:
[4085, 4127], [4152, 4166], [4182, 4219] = -0.15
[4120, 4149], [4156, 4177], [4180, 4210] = -0.16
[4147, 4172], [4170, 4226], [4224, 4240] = -0.20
